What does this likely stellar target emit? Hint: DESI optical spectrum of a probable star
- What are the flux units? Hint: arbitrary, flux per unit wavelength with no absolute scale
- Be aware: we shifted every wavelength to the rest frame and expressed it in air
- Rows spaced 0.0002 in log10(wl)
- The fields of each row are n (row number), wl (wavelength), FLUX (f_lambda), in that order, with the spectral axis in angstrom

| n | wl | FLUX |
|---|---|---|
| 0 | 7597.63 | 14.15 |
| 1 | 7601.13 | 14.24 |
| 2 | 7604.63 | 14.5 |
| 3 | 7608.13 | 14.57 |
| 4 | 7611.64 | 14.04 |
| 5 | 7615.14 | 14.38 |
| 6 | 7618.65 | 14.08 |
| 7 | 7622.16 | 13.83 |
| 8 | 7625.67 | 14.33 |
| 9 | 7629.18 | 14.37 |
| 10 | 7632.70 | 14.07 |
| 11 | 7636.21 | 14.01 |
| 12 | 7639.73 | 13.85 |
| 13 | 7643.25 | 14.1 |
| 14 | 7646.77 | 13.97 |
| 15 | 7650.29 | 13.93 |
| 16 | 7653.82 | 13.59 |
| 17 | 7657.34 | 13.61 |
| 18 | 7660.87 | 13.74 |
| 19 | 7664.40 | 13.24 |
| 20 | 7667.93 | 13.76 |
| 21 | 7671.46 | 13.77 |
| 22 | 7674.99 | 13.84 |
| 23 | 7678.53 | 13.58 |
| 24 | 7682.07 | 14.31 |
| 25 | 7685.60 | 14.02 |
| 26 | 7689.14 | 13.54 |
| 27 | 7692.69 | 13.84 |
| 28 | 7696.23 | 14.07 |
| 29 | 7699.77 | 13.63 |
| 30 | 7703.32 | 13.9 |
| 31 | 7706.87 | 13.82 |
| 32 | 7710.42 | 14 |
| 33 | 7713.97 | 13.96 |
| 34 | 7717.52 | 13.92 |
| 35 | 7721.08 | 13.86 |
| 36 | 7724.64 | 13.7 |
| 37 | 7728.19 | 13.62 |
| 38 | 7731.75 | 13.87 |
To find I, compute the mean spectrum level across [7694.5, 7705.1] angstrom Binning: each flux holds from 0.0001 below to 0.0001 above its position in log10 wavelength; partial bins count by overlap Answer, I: 13.9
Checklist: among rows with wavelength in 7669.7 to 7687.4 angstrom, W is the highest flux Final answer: 14.31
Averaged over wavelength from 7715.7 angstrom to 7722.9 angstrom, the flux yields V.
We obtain 13.9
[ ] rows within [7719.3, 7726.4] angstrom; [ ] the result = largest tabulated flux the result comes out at 13.86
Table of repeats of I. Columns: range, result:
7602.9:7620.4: 14.3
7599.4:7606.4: 14.4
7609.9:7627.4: 14.1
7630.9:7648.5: 14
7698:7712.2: 13.8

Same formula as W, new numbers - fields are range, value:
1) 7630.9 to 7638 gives 14.07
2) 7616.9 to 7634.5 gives 14.37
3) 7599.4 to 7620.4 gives 14.57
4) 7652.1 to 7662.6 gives 13.74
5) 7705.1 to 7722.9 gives 14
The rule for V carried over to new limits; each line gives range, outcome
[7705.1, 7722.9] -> 13.9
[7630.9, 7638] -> 14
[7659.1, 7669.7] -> 13.6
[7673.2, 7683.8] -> 13.9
